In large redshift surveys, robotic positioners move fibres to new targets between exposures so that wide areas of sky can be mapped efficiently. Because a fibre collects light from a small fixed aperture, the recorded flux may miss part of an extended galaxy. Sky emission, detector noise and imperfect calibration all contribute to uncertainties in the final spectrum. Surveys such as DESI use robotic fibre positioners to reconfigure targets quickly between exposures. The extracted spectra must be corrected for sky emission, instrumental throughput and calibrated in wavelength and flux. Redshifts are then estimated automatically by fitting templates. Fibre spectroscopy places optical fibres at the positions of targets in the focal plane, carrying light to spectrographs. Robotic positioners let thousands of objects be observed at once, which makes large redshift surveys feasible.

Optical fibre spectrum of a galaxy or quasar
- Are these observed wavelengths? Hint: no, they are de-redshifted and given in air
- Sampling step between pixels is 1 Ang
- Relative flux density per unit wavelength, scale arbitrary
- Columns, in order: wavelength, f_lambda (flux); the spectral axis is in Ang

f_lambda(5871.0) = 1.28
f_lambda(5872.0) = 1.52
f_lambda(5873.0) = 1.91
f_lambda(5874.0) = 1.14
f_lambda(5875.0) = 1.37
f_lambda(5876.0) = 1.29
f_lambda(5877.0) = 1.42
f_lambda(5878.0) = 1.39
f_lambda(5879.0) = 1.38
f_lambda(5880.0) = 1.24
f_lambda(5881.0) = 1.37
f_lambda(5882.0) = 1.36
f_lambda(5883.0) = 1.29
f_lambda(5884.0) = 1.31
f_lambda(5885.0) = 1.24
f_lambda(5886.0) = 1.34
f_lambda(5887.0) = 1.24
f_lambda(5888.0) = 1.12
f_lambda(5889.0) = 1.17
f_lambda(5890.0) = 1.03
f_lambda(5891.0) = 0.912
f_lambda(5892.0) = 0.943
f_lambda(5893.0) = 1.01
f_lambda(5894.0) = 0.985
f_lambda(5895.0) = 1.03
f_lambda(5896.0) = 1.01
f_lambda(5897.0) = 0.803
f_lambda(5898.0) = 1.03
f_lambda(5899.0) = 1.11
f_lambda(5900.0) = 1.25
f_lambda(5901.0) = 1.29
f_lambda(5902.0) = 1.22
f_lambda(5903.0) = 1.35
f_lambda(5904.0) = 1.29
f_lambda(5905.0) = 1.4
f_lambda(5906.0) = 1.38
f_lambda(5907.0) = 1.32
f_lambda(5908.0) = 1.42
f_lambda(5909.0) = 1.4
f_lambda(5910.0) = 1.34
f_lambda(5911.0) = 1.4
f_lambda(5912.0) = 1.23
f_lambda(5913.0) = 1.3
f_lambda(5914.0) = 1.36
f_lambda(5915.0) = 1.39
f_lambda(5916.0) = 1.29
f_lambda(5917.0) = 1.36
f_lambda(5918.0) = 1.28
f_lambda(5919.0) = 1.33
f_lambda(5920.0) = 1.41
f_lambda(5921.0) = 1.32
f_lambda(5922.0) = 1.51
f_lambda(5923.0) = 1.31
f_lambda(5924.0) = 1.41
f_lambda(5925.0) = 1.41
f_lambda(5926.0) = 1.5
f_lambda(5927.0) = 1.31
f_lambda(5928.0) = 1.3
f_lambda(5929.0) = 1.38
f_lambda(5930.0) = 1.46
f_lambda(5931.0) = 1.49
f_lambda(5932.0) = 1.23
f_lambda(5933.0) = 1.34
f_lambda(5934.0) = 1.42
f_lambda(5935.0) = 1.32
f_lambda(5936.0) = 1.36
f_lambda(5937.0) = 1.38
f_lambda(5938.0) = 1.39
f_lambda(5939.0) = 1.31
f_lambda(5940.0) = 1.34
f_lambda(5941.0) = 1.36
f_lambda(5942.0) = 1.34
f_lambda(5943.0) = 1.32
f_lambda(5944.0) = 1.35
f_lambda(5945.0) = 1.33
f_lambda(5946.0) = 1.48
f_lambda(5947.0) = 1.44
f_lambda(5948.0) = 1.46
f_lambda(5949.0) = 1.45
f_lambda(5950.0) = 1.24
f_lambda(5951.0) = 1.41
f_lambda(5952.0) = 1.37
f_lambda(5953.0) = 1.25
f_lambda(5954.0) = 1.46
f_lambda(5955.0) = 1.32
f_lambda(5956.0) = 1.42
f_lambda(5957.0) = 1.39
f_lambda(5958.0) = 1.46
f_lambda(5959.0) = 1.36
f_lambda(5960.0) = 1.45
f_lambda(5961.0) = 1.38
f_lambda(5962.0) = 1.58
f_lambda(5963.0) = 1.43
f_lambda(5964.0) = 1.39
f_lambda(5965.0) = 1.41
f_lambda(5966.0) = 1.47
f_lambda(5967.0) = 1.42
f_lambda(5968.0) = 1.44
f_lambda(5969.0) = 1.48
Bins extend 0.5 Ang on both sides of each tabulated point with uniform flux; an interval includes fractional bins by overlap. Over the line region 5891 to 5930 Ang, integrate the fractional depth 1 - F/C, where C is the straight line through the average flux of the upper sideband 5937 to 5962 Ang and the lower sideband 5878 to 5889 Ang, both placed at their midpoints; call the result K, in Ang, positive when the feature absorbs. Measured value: 1.7 Ang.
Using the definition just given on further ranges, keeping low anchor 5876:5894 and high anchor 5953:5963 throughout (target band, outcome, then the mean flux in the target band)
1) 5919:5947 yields -0.55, 1.37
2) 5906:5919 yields -0.51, 1.34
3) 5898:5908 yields -0.13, 1.28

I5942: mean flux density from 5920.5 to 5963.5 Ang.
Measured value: 1.38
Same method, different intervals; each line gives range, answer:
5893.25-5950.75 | 1.32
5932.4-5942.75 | 1.35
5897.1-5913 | 1.28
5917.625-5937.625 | 1.37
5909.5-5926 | 1.36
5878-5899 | 1.15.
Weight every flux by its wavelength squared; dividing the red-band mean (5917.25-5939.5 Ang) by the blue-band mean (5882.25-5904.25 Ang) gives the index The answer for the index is 1.22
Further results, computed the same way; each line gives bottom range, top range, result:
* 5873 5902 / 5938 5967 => 1.19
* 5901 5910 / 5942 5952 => 1.04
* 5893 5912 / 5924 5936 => 1.14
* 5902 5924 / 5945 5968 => 1.06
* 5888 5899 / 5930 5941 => 1.38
